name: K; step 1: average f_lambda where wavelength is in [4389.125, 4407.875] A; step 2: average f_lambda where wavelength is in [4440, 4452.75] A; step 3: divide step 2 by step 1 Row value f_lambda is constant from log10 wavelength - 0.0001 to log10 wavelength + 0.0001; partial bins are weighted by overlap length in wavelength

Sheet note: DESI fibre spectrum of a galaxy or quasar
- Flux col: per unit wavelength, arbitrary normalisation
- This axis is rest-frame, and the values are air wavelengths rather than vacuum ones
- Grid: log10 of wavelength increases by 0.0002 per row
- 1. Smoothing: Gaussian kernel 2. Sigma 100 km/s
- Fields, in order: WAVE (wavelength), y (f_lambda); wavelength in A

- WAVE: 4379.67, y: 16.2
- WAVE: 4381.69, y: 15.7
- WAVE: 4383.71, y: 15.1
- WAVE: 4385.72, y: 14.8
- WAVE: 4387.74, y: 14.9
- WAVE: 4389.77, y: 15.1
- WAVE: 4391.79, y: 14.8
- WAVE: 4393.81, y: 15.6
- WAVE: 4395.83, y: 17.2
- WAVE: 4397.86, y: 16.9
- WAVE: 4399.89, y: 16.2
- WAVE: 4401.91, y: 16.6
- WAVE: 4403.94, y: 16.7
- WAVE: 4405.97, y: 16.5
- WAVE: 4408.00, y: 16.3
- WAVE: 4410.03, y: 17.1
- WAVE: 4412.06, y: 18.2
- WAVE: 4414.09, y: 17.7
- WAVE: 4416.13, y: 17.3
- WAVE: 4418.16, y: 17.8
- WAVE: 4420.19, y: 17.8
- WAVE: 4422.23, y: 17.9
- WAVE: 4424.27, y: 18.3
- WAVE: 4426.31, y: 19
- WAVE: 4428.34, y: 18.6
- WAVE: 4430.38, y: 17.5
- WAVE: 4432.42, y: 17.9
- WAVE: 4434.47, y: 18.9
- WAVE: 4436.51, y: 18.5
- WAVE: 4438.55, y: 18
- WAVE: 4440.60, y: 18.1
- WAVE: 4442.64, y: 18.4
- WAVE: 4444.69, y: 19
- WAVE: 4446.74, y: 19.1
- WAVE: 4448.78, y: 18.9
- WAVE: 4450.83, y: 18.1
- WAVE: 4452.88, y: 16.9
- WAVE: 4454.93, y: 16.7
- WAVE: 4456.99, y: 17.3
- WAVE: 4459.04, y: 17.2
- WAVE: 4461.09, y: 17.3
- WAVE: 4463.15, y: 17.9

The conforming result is 1.1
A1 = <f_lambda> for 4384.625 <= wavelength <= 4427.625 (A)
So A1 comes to 16.8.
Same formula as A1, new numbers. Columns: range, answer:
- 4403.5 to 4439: 17.8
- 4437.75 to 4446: 18.4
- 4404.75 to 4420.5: 17.3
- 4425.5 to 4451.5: 18.5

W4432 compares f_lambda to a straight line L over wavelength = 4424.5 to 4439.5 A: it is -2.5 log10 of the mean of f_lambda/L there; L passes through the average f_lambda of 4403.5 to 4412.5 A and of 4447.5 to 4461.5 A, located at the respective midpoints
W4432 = -0.069 mag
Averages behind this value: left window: 16.9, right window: 17.5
